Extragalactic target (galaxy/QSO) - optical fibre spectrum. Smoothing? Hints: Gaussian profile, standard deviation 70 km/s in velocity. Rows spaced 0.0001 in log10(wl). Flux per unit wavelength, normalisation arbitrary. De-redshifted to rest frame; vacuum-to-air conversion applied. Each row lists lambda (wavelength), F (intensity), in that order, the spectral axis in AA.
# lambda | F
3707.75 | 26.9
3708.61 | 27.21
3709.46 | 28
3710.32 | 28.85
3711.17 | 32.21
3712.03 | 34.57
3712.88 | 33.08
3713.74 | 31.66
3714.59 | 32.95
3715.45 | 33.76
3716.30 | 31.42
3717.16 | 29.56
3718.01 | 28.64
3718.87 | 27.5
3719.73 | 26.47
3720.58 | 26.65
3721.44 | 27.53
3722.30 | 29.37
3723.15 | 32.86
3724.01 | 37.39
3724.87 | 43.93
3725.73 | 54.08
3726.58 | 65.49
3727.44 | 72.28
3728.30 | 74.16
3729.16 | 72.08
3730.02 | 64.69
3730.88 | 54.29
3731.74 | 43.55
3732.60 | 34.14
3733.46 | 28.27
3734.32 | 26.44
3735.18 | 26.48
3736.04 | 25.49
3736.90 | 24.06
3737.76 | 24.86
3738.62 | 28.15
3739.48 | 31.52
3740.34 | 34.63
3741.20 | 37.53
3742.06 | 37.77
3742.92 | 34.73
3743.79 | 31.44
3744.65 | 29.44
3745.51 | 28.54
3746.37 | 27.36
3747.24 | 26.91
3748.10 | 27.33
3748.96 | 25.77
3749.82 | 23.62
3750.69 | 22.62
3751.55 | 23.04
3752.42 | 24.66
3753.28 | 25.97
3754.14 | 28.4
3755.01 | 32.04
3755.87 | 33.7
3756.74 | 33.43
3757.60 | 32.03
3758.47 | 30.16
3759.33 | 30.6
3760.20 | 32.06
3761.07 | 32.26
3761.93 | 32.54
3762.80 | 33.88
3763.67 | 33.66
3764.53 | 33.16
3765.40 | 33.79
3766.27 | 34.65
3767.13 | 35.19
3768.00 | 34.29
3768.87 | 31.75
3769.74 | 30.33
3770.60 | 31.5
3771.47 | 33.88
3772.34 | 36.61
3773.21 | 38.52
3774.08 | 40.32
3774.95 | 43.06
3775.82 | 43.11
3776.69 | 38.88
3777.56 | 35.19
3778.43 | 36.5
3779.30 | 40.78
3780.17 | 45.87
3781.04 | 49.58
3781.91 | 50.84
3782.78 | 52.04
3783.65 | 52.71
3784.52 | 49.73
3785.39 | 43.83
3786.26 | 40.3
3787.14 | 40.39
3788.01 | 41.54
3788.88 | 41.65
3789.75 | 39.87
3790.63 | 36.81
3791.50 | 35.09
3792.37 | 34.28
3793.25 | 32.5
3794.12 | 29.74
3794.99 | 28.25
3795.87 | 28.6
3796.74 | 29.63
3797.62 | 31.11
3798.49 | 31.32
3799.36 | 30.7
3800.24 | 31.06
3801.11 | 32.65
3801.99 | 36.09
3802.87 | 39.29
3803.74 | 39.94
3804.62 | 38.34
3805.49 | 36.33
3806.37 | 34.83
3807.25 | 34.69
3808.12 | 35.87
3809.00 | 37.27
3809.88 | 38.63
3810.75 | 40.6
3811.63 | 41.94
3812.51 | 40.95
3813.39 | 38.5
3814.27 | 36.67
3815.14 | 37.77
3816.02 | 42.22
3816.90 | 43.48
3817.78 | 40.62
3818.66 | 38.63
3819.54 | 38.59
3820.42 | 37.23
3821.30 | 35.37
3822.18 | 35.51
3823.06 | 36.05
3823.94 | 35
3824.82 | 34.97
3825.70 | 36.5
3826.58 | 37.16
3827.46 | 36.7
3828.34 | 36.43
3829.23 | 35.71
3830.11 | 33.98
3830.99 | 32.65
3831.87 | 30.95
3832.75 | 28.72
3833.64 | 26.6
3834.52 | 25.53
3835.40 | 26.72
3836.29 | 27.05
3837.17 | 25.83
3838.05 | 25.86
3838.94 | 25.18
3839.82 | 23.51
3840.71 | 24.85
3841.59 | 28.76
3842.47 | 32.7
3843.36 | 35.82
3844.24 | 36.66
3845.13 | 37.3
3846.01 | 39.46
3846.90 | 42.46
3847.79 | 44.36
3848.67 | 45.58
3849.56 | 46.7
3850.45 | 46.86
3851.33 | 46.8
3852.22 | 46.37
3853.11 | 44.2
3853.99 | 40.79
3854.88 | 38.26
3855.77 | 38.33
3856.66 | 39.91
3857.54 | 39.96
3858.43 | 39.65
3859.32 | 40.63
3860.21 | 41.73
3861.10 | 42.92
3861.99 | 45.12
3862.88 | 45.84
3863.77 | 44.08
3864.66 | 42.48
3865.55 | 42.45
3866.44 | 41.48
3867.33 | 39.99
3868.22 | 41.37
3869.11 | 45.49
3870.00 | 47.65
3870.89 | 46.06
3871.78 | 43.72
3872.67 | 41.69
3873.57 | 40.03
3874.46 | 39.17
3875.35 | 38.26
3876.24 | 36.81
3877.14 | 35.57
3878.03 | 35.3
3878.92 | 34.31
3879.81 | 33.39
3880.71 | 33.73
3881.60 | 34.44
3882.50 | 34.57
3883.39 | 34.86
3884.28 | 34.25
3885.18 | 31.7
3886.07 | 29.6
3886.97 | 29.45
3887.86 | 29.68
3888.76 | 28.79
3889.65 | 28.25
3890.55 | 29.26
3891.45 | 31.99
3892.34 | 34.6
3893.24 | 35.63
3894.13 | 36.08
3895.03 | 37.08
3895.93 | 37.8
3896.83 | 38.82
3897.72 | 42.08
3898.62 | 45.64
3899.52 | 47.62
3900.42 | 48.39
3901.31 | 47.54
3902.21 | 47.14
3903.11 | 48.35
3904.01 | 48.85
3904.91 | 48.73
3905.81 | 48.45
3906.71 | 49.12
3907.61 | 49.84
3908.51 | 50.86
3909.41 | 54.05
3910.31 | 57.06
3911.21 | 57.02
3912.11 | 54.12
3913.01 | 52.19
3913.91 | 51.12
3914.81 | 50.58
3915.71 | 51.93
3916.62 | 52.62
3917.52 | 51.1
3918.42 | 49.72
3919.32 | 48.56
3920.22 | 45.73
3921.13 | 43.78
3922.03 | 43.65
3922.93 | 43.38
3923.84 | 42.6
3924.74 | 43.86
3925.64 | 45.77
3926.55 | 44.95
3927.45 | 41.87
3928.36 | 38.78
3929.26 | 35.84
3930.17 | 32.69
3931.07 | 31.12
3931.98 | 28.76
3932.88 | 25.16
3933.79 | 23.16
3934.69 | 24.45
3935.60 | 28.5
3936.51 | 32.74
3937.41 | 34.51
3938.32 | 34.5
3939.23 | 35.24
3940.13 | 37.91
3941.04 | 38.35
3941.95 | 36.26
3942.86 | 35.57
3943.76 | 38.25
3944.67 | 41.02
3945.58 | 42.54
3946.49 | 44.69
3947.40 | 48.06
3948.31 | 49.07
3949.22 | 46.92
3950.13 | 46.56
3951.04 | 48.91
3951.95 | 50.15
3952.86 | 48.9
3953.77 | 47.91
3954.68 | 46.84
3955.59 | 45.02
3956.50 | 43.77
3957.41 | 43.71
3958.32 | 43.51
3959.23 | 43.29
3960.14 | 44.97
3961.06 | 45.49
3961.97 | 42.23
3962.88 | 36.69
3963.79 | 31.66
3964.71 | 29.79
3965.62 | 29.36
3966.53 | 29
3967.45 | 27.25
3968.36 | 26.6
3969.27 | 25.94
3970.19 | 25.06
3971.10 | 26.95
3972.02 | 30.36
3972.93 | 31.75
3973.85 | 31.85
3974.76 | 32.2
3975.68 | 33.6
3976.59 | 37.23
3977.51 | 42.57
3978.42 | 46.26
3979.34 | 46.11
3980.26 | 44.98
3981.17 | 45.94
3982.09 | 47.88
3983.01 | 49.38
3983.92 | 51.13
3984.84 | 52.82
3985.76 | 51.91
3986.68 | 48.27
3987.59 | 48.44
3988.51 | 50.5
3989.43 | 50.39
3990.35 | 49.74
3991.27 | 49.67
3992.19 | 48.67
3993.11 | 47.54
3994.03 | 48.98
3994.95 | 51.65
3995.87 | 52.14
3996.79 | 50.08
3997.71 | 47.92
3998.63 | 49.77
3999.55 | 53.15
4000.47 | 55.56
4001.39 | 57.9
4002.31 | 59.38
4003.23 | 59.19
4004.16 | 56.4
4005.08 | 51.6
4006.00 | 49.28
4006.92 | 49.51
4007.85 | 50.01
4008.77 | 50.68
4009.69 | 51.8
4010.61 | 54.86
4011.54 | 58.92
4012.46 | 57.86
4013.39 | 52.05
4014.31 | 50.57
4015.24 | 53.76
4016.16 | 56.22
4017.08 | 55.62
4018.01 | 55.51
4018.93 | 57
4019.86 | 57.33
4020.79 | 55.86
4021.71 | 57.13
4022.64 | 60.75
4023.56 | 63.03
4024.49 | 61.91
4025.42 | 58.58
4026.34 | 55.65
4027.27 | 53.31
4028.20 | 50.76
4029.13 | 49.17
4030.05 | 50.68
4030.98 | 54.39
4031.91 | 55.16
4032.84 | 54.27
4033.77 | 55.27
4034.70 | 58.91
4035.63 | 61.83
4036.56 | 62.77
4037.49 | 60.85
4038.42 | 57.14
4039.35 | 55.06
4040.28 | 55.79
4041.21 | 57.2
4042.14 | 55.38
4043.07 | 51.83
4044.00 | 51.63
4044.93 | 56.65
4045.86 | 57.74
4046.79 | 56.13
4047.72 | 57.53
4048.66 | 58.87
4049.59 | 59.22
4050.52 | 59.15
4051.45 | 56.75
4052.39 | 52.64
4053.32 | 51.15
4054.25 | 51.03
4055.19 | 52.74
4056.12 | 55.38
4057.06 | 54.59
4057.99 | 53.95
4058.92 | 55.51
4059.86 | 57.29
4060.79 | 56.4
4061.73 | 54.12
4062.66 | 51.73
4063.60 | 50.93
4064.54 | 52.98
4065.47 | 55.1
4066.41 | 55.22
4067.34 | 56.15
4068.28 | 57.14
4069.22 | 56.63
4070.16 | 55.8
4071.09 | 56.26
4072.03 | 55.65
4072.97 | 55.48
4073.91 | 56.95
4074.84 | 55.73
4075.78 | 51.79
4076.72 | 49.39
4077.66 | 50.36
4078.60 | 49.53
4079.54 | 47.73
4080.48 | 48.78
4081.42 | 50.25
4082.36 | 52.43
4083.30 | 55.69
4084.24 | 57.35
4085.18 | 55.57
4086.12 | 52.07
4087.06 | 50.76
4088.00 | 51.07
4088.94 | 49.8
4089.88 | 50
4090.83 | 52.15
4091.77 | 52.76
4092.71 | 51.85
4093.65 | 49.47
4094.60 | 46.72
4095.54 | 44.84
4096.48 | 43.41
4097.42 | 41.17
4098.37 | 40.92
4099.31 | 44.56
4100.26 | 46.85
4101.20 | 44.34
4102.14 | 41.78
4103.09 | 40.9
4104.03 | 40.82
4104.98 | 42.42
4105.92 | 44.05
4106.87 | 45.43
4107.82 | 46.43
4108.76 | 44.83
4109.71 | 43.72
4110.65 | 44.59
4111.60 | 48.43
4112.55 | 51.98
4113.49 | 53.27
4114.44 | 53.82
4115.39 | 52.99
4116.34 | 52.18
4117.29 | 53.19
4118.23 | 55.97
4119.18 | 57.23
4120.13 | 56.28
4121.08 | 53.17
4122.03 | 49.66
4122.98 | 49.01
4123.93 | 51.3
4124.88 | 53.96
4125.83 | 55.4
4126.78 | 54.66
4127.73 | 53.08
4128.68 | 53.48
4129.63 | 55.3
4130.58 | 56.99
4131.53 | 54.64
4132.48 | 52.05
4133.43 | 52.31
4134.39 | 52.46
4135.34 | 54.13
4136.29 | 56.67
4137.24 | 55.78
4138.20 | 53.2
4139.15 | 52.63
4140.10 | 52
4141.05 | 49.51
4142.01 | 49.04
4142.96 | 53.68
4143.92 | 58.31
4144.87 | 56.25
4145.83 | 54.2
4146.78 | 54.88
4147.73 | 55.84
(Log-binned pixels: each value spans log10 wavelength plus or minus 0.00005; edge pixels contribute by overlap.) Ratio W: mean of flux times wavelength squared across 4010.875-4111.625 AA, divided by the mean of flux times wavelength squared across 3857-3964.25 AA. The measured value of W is 1.4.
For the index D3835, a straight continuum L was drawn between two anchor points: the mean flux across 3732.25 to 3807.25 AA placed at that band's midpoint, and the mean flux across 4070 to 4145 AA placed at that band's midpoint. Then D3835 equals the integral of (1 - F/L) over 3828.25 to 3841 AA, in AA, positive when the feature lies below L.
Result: 3.0 AA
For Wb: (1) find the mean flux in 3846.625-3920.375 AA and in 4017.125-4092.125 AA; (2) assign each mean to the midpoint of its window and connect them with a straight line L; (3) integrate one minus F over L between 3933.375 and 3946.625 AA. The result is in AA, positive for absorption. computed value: 3.29 AA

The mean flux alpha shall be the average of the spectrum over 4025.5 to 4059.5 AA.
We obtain 55.5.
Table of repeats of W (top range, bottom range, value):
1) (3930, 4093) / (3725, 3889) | 1.47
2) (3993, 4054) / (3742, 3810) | 1.79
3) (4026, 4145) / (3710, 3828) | 1.71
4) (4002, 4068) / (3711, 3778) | 1.85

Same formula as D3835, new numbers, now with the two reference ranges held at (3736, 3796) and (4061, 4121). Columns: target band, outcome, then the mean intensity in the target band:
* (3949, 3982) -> 4.0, 38.9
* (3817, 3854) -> 2.4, 35.4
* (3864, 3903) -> 2.0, 38.1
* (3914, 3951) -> 1.9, 40.5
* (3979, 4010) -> -3.5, 50.9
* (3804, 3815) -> -0.4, 37.9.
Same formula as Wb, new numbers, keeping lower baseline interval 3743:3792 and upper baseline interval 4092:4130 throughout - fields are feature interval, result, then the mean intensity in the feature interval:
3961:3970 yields 2.40 AA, 31.6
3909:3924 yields -3.26 AA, 50.1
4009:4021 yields -2.67 AA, 55.1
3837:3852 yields 0.86 AA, 36.2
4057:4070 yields -2.19 AA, 54.9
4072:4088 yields -1.65 AA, 52.6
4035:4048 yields -3.07 AA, 57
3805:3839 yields 2.10 AA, 35.1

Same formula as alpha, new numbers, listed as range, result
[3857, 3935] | 41.2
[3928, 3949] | 35.6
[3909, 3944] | 41.5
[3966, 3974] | 28.2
